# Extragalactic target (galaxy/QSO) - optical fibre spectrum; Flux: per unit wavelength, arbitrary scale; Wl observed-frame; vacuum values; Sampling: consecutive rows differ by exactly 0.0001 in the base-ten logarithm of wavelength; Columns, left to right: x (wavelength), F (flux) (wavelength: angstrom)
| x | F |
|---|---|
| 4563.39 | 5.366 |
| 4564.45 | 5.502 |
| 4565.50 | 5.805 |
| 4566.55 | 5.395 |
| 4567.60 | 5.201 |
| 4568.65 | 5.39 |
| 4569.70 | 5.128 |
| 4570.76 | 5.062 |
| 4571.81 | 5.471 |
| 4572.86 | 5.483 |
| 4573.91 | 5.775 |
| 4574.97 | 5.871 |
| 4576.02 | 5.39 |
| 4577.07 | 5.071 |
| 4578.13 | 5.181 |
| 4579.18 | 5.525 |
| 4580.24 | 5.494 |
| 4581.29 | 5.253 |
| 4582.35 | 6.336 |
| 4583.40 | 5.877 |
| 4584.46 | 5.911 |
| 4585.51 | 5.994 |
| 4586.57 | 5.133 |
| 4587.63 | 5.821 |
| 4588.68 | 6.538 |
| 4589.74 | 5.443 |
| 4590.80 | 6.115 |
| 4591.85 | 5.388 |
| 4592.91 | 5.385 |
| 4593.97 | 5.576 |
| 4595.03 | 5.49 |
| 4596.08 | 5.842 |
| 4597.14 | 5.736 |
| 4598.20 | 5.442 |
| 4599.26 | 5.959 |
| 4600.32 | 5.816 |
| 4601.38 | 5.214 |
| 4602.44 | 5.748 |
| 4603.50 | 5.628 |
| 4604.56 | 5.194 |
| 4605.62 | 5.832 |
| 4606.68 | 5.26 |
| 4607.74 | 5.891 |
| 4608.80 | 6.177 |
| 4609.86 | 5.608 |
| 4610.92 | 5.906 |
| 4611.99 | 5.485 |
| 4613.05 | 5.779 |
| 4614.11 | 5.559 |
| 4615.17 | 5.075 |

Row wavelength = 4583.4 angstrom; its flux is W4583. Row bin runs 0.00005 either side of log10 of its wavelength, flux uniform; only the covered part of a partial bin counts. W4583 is 5.877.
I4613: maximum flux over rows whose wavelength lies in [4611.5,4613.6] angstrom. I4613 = 5.779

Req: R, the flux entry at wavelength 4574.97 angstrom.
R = 5.871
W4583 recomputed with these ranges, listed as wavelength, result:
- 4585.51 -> 5.994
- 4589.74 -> 5.443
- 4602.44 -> 5.748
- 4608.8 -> 6.177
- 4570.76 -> 5.062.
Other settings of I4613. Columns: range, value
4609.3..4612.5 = 5.906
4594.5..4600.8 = 5.959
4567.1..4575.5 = 5.871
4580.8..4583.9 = 6.336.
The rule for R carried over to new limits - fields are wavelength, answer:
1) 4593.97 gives 5.576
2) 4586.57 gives 5.133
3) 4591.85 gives 5.388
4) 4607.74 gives 5.891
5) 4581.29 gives 5.253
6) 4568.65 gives 5.39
